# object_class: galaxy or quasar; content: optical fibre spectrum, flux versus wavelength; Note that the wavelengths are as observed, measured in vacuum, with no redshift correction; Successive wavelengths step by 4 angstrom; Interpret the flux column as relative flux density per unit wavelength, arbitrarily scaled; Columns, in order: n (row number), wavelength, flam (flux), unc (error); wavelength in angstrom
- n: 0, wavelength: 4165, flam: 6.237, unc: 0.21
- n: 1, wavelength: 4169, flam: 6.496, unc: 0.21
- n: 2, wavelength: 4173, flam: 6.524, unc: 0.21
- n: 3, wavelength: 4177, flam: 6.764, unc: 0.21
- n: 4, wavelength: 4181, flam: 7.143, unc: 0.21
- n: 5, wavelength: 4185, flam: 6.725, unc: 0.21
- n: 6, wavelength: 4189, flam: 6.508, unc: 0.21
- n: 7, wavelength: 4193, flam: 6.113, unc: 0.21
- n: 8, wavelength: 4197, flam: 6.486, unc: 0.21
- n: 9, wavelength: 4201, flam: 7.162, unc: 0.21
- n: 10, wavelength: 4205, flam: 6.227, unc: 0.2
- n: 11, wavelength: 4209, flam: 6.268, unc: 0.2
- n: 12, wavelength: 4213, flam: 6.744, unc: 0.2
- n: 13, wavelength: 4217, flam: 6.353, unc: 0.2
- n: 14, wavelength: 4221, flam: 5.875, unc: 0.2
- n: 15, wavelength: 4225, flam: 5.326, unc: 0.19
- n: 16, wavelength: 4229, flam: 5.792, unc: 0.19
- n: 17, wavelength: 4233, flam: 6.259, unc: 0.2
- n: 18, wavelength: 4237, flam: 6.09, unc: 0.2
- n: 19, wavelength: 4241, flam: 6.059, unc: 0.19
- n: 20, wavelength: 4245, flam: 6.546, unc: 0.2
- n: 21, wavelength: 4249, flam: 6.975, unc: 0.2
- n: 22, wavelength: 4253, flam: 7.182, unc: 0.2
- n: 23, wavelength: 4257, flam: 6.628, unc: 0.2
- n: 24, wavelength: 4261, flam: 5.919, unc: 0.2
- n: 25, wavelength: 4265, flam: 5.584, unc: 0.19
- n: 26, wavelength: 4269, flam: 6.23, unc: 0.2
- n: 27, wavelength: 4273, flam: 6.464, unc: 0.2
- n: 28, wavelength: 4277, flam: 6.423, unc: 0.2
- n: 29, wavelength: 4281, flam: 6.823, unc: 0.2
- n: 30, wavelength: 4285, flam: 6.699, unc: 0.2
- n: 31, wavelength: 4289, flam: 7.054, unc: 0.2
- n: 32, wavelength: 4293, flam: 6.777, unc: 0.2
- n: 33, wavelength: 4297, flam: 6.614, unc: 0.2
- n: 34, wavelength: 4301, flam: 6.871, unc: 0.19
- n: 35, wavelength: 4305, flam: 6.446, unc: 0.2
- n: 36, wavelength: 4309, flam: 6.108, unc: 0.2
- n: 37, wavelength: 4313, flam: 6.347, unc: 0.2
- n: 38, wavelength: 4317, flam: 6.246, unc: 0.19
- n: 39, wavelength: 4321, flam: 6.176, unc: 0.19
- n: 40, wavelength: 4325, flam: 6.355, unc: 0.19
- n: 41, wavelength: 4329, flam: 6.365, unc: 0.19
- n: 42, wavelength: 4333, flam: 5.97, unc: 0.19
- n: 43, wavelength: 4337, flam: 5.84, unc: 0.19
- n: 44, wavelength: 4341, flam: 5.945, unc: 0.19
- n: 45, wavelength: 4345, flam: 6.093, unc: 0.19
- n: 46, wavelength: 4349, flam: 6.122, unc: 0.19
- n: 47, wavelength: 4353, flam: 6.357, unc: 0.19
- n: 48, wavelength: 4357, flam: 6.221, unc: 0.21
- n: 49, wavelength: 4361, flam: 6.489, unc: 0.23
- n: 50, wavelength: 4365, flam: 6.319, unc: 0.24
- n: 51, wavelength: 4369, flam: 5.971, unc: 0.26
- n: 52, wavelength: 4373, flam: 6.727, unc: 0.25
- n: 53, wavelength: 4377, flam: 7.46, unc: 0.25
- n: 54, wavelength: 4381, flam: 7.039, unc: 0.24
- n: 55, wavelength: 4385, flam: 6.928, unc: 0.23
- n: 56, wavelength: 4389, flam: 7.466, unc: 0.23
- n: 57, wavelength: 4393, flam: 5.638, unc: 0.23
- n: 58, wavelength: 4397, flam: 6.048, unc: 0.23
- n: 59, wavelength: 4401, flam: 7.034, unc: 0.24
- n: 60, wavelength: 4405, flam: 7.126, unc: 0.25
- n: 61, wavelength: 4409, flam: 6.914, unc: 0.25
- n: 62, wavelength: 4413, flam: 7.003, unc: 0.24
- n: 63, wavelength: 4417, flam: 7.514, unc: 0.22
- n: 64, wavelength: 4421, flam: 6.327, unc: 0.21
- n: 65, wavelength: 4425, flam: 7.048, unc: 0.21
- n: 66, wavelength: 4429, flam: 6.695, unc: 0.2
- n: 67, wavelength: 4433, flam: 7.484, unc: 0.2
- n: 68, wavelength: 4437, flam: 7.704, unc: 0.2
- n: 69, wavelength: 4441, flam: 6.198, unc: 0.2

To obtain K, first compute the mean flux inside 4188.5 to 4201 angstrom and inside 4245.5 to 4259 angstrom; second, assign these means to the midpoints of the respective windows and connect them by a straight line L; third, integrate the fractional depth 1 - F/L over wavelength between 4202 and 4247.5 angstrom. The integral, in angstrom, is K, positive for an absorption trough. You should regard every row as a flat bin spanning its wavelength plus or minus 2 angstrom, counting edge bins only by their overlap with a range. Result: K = 3.5 angstrom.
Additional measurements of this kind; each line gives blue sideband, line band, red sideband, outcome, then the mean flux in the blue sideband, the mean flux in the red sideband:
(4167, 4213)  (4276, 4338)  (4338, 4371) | -1.5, 6.59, 6.18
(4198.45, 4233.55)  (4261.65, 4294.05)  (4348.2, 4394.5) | -0.5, 6.23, 6.58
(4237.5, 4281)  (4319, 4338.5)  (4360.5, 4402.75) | 1.2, 6.41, 6.65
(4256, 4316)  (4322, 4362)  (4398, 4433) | 3.0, 6.46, 6.96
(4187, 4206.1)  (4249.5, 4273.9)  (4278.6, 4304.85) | 1.2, 6.51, 6.78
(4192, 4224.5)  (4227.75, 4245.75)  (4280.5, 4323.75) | 0.8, 6.36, 6.55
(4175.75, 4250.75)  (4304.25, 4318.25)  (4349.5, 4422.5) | 0.6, 6.38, 6.69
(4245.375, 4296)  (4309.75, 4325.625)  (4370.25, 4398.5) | 0.9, 6.56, 6.75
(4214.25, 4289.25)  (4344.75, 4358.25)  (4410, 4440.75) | 1.1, 6.32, 7.05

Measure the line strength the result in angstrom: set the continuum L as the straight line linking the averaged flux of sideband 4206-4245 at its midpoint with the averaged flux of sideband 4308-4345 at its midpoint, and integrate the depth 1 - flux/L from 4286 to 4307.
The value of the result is -2.1 angstrom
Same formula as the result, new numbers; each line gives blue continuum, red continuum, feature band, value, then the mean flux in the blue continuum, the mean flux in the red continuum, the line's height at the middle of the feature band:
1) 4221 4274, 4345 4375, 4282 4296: -1.3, 6.22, 6.3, 6.25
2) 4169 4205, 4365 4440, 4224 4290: 3.5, 6.64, 6.87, 6.72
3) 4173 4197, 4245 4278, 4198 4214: 0.0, 6.63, 6.43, 6.57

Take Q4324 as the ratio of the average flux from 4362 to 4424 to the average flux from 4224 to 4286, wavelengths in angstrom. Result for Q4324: 1.07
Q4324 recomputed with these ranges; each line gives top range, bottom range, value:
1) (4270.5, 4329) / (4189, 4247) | 1.04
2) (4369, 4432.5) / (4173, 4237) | 1.07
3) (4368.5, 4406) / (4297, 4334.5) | 1.07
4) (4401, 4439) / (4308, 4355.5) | 1.15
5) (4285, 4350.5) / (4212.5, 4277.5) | 1.02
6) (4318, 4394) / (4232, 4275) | 1.01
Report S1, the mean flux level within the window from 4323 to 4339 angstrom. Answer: 6.13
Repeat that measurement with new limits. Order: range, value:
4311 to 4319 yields 6.3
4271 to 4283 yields 6.57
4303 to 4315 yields 6.3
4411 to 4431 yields 6.92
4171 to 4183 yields 6.81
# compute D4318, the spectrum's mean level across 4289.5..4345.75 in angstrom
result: 6.32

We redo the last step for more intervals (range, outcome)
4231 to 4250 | 6.35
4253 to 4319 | 6.47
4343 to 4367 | 6.27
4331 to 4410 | 6.48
